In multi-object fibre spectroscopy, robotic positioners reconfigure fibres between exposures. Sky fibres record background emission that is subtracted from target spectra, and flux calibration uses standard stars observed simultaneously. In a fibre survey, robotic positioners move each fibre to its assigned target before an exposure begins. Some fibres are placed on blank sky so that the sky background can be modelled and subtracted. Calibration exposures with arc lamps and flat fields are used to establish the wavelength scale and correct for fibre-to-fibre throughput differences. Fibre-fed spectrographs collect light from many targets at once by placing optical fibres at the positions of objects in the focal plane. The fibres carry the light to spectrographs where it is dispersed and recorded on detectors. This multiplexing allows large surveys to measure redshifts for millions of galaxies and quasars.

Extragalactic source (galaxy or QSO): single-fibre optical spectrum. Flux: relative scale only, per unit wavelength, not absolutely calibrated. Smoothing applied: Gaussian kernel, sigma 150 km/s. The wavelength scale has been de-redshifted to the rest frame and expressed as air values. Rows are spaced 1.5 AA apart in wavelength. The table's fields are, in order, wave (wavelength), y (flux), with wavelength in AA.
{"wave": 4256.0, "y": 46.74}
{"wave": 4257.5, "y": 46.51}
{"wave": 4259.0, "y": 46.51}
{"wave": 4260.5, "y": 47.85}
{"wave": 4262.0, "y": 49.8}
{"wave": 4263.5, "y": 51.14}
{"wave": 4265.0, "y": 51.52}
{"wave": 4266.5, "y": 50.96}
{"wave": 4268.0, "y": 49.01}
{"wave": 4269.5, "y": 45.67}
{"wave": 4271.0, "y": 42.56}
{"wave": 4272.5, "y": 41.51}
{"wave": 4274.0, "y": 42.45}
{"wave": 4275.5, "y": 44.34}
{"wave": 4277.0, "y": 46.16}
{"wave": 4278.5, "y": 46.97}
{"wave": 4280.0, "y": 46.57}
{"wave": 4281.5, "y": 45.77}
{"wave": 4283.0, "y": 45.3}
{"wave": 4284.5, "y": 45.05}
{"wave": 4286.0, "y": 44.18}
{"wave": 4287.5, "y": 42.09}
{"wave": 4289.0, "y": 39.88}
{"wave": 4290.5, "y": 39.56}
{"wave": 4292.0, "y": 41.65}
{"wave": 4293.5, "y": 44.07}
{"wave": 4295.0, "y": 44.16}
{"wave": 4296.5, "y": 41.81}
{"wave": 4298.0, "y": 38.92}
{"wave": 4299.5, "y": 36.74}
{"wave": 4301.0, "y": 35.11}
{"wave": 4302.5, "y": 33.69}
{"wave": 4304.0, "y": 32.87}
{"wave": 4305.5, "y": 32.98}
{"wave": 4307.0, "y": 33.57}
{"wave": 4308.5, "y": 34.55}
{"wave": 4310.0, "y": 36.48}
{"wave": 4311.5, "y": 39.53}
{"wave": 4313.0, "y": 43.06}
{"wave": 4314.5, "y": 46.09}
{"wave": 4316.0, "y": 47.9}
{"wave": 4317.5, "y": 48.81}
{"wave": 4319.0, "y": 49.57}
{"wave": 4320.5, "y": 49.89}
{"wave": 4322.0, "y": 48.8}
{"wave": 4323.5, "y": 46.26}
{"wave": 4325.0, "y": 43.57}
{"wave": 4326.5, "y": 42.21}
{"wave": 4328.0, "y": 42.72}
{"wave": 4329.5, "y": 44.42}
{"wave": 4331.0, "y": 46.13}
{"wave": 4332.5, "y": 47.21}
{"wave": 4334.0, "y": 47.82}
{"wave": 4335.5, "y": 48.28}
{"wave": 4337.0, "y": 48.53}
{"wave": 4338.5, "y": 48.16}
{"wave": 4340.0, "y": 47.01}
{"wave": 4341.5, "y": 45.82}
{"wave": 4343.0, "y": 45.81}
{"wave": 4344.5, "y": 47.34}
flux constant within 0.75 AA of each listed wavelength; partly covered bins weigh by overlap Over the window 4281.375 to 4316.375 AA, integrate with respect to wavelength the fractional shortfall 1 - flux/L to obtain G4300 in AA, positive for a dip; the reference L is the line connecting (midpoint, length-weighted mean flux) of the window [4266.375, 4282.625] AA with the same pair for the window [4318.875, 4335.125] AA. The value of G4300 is 4.4 AA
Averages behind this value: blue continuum 45.4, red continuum 46.2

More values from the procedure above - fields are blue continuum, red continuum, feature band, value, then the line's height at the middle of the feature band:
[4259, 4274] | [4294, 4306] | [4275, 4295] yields -1.0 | 41.8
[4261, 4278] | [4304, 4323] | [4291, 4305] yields 1.7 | 43.9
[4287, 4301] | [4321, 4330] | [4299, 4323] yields 1.3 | 42.9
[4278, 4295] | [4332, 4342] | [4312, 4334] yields 0.2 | 46.5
